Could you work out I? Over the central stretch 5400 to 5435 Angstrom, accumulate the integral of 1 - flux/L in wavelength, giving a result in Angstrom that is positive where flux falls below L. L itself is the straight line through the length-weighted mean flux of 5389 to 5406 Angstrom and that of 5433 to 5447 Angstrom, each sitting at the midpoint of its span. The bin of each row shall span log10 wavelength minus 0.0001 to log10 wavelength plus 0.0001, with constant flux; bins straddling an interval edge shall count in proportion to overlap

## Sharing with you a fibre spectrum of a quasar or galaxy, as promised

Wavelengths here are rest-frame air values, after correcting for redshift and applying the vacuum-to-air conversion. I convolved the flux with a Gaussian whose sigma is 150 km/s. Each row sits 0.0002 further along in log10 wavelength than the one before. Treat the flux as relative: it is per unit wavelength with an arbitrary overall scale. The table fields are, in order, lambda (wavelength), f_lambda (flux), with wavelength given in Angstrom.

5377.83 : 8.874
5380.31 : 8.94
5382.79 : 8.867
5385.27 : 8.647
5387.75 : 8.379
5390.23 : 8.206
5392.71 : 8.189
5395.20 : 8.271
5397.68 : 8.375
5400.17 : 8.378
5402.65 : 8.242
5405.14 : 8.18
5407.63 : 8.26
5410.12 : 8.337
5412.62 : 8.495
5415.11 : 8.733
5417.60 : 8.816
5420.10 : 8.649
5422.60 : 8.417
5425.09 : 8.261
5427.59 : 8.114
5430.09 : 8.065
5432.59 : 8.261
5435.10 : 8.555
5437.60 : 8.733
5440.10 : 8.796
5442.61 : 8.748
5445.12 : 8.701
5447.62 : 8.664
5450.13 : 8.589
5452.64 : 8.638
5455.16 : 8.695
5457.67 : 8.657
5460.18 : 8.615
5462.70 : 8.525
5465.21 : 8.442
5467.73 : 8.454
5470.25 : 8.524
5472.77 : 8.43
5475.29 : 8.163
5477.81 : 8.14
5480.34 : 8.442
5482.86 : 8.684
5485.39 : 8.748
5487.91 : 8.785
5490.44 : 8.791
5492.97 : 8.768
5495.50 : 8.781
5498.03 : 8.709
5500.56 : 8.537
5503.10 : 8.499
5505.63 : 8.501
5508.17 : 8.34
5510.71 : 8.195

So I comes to 0.3 Angstrom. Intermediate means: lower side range 8.27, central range 8.38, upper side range 8.68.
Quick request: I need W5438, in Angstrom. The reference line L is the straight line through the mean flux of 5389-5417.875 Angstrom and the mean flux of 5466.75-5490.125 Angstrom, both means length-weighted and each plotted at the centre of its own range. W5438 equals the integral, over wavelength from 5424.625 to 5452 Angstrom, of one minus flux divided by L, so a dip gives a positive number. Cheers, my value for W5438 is -0.27 Angstrom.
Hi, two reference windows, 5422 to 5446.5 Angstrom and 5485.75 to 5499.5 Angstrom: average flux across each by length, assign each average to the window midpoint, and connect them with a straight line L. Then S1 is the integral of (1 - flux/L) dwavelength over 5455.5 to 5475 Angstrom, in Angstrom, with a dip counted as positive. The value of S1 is 0.3 Angstrom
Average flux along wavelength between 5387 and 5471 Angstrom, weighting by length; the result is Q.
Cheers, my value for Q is 8.47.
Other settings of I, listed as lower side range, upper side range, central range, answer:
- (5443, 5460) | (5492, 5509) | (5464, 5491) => 0.4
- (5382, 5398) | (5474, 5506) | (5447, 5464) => -0.2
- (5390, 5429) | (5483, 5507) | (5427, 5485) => 0.2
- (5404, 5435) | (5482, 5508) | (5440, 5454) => -0.3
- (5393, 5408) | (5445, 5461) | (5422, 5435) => 0.4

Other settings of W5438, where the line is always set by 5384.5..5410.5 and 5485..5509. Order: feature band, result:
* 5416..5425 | -0.2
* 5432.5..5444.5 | -0.3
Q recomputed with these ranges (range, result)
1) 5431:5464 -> 8.62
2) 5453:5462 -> 8.64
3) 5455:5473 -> 8.54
